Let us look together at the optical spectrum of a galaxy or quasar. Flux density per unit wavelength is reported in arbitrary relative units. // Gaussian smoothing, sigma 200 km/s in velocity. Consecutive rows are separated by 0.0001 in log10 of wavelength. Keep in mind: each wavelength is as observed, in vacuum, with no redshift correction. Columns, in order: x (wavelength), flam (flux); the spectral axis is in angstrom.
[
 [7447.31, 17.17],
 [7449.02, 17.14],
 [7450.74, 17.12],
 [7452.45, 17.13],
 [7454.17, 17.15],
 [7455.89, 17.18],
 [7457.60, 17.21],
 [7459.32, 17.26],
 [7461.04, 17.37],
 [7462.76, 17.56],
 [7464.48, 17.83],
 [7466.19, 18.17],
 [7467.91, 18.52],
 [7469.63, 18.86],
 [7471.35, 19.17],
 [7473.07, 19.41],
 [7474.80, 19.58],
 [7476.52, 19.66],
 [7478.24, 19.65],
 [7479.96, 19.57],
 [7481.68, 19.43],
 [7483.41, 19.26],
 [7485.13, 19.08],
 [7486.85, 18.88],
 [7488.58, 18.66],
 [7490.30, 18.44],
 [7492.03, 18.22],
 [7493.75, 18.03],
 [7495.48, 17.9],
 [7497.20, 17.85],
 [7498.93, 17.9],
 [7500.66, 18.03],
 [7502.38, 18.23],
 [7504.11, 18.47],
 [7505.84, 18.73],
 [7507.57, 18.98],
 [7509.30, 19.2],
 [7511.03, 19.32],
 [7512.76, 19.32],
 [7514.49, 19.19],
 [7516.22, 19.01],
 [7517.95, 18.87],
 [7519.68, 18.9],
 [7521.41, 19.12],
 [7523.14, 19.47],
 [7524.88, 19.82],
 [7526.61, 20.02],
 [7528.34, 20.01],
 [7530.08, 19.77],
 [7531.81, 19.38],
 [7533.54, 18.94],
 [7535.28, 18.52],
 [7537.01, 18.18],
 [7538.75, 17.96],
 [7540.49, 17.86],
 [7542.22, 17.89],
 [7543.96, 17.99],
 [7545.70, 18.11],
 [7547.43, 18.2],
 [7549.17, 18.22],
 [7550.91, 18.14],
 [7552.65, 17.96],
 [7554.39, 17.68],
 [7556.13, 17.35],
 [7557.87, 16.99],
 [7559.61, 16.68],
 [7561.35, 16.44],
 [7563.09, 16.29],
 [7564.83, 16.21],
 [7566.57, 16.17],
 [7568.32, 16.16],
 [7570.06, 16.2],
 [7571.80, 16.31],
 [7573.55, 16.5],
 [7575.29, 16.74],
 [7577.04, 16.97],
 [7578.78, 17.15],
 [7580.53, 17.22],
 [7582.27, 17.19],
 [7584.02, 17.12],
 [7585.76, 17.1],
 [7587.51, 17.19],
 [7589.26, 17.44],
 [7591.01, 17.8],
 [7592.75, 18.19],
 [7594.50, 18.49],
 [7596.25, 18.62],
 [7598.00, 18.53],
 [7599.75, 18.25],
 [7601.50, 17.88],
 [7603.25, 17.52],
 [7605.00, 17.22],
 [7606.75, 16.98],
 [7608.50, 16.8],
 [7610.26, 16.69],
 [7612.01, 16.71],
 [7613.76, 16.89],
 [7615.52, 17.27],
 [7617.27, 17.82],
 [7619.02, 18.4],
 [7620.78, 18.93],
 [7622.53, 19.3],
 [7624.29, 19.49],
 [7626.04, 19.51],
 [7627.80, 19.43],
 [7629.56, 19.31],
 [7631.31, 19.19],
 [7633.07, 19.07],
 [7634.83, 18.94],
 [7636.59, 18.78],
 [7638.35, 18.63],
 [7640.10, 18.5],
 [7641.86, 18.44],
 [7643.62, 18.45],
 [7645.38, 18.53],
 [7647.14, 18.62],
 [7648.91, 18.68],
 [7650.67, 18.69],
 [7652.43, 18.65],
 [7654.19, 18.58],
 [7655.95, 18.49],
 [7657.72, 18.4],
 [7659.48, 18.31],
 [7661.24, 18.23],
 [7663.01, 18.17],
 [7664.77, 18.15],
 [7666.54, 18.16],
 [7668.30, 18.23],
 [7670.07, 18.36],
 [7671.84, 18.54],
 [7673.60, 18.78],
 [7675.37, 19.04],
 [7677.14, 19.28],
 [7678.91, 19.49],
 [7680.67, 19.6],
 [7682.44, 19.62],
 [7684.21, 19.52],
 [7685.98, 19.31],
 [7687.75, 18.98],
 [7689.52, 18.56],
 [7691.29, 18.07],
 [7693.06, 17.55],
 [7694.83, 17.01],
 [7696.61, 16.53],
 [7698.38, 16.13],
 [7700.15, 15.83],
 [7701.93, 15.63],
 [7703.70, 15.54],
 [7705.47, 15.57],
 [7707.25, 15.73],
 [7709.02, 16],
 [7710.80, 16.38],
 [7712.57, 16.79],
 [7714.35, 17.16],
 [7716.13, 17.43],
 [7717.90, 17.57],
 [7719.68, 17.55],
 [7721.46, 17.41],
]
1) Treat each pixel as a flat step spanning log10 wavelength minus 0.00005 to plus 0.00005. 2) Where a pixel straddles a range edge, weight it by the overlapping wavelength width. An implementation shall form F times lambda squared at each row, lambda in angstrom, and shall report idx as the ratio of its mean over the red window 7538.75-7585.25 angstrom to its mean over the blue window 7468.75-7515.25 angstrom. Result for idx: 0.93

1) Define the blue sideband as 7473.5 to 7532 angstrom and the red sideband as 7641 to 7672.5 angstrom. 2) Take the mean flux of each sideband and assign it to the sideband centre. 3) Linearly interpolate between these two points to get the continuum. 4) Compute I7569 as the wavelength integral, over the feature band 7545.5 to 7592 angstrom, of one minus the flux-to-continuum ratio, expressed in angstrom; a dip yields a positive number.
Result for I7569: 4.1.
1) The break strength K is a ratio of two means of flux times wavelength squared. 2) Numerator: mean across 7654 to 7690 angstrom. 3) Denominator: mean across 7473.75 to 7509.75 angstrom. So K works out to 1.05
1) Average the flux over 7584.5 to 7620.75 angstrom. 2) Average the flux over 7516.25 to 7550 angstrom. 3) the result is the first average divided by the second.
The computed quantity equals 0.94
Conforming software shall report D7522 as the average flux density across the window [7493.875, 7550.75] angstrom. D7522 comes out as 18.7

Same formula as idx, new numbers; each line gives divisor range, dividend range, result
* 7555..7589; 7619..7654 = 1.15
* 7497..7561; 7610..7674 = 1.03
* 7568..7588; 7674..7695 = 1.15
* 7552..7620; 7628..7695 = 1.11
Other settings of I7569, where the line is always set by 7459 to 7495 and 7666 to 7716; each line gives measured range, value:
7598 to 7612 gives 0.56 angstrom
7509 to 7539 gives -1.15 angstrom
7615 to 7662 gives -2.01 angstrom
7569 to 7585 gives 1.24 angstrom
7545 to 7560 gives 0.50 angstrom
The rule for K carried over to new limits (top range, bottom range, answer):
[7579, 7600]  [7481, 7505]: 0.99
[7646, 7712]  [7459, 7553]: 1.00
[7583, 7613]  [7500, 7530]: 0.94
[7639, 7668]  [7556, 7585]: 1.13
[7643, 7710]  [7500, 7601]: 1.03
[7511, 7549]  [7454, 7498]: 1.04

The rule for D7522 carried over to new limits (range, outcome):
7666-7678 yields 18.6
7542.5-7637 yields 17.7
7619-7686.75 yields 18.8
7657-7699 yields 18.4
